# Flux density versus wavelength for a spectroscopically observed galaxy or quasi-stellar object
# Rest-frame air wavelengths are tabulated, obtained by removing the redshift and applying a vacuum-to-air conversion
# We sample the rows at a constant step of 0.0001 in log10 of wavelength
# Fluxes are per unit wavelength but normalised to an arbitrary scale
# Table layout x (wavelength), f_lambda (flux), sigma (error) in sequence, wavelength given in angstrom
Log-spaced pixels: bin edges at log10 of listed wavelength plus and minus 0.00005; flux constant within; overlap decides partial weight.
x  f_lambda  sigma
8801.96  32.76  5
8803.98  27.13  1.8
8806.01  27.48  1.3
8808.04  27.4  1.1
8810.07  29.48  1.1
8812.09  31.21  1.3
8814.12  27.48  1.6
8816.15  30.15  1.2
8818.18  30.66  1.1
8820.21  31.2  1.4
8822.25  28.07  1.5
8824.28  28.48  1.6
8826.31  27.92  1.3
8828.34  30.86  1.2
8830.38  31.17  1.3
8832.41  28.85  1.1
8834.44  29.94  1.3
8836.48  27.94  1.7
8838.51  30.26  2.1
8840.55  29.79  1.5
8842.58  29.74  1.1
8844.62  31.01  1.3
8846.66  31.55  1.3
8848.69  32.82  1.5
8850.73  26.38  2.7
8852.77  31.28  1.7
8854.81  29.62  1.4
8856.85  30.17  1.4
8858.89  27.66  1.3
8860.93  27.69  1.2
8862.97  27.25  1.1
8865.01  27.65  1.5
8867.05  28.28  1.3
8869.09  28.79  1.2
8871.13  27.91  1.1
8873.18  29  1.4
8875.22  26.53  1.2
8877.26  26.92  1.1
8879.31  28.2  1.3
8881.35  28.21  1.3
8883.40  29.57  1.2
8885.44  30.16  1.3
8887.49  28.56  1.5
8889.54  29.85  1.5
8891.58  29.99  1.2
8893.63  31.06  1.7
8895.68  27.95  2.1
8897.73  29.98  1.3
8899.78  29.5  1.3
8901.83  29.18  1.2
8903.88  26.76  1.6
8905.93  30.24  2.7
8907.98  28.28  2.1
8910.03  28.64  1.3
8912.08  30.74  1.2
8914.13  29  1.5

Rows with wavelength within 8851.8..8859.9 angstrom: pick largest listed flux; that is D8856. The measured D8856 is 31.28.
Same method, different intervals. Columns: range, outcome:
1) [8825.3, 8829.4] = 30.86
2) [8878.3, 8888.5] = 30.16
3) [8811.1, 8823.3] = 31.21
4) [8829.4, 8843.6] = 31.17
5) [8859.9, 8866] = 27.69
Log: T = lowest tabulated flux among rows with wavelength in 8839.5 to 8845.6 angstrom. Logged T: 29.74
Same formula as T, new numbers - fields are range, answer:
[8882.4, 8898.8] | 27.95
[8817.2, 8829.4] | 27.92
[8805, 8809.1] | 27.4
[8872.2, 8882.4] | 26.53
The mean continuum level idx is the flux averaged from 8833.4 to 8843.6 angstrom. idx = 29.5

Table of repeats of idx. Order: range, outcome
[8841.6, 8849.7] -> 31.3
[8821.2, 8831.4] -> 29.3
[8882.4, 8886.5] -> 29.9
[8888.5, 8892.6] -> 29.9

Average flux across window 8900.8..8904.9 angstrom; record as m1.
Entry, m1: 28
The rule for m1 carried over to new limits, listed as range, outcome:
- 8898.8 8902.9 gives 29.3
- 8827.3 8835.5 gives 30.2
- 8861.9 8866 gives 27.5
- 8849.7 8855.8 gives 29.1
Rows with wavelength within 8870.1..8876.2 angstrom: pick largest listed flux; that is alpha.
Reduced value 29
